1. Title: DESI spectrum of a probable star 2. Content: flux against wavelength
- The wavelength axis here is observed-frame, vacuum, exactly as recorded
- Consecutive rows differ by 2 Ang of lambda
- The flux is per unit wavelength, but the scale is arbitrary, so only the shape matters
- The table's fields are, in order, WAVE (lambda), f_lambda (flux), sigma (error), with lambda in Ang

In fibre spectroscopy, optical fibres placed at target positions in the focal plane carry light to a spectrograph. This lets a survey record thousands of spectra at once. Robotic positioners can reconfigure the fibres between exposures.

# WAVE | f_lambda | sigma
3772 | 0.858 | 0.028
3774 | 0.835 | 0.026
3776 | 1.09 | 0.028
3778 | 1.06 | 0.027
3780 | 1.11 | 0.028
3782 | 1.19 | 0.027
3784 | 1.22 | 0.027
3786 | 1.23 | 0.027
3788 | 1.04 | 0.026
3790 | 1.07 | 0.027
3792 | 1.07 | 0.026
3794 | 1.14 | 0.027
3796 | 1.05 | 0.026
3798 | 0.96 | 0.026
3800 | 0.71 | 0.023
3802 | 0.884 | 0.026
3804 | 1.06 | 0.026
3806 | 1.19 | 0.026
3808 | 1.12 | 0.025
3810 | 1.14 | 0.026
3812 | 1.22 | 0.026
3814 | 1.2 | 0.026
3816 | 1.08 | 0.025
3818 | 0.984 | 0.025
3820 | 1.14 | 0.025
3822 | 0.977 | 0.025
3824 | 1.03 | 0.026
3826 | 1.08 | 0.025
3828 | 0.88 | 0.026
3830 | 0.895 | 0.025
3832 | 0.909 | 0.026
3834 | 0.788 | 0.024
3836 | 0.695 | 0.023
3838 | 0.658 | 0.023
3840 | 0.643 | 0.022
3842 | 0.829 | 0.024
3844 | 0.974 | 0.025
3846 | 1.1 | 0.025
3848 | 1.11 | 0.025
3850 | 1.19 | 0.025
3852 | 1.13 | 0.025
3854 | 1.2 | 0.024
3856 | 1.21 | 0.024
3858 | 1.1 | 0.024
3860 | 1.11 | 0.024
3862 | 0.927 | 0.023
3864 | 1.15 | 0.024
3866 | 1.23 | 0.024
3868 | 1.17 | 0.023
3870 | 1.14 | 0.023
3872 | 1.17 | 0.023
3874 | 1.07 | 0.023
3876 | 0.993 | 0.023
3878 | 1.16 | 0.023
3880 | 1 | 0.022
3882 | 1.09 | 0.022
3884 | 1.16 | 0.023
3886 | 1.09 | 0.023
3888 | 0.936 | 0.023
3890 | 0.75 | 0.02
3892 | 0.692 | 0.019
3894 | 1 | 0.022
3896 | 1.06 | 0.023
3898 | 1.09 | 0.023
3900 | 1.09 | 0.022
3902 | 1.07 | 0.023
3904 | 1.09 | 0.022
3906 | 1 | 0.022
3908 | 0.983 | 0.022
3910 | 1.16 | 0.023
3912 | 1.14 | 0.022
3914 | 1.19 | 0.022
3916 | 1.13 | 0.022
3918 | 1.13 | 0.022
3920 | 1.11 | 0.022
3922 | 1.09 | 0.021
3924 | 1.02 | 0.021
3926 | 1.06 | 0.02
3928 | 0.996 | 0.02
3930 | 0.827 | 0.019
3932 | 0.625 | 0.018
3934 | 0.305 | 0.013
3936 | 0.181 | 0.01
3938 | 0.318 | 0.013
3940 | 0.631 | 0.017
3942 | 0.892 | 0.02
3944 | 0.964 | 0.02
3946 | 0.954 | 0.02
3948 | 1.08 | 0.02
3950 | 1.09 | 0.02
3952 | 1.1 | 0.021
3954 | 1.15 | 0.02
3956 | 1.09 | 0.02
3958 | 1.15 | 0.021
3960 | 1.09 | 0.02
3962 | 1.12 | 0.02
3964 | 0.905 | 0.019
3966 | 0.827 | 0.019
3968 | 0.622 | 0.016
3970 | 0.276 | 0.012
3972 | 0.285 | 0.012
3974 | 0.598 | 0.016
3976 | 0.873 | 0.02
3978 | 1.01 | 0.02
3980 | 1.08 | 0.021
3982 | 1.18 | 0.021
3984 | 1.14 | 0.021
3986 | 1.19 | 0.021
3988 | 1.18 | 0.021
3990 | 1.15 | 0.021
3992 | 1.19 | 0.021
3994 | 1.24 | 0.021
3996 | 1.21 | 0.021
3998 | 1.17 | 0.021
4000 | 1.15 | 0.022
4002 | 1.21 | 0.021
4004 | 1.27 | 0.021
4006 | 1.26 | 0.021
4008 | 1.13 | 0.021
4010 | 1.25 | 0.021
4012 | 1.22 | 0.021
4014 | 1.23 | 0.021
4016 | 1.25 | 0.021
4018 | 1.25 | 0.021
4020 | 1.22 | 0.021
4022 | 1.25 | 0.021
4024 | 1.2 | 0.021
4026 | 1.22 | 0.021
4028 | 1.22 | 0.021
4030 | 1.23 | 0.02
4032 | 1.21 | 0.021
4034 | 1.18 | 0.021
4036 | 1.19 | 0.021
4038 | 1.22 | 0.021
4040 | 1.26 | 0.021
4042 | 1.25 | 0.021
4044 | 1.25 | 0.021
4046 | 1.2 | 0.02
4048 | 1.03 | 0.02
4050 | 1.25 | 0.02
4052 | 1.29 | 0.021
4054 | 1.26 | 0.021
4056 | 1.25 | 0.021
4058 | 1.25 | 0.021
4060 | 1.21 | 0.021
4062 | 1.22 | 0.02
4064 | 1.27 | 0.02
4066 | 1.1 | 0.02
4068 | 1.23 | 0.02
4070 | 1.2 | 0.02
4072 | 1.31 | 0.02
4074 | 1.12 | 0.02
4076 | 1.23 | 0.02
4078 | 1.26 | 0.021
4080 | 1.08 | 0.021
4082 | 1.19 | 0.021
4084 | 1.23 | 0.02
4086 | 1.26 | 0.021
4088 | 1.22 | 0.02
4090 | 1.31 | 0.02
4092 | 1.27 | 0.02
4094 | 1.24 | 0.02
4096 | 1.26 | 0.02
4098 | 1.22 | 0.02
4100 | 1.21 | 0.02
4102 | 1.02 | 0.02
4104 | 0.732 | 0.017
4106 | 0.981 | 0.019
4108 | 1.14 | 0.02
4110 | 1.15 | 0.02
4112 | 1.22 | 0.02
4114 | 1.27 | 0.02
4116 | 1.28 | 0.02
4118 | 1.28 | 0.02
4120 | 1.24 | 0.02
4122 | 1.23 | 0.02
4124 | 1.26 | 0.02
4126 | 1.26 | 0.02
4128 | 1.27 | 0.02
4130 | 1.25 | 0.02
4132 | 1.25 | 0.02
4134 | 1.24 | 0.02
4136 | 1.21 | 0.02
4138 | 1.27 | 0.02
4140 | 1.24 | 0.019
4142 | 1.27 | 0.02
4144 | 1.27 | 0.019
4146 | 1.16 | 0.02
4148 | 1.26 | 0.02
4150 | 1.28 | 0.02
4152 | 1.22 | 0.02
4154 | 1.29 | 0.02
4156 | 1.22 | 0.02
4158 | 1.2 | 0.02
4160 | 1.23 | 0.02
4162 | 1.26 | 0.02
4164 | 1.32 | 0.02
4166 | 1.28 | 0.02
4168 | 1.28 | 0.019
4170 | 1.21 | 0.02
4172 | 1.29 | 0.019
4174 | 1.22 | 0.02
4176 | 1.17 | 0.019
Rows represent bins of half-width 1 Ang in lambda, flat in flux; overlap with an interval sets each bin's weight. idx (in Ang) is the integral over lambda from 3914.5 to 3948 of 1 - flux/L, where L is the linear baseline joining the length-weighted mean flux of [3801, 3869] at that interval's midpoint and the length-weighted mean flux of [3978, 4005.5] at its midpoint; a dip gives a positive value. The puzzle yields 8.3 Ang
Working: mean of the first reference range 1.03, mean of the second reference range 1.18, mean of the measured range 0.84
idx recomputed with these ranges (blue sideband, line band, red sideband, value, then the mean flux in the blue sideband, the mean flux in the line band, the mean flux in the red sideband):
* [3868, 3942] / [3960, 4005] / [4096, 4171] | 2.3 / 0.962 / 0.996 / 1.22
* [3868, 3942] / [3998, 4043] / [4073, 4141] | -4.9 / 0.962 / 1.22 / 1.2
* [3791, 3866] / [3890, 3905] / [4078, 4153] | 1.0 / 1.02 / 0.996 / 1.21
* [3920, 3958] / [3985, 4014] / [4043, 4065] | -4.0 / 0.869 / 1.2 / 1.23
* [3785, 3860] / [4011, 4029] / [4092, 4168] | -1.3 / 1.02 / 1.23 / 1.22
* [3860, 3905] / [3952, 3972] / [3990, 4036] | 4.5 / 1.05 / 0.892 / 1.21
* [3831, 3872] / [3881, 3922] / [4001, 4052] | 1.0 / 1.02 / 1.05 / 1.22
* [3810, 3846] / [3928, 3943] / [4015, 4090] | 7.1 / 0.95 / 0.57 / 1.22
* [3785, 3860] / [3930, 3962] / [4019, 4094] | 7.9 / 1.02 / 0.85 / 1.22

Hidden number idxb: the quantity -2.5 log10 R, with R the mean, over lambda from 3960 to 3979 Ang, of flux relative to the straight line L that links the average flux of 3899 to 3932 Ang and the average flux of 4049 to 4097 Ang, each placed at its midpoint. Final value 0.44 mag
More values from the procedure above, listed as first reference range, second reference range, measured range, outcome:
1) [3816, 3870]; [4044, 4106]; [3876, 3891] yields 0.02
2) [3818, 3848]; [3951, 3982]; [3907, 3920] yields -0.24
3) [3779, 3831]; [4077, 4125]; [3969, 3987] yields 0.32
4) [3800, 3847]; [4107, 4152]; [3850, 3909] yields -0.05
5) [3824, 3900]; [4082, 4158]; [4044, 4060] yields -0.05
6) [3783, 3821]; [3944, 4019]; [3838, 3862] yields 0.04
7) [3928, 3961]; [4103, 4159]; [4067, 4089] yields -0.10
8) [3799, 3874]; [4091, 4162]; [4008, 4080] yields -0.05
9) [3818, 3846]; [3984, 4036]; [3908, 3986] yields 0.20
